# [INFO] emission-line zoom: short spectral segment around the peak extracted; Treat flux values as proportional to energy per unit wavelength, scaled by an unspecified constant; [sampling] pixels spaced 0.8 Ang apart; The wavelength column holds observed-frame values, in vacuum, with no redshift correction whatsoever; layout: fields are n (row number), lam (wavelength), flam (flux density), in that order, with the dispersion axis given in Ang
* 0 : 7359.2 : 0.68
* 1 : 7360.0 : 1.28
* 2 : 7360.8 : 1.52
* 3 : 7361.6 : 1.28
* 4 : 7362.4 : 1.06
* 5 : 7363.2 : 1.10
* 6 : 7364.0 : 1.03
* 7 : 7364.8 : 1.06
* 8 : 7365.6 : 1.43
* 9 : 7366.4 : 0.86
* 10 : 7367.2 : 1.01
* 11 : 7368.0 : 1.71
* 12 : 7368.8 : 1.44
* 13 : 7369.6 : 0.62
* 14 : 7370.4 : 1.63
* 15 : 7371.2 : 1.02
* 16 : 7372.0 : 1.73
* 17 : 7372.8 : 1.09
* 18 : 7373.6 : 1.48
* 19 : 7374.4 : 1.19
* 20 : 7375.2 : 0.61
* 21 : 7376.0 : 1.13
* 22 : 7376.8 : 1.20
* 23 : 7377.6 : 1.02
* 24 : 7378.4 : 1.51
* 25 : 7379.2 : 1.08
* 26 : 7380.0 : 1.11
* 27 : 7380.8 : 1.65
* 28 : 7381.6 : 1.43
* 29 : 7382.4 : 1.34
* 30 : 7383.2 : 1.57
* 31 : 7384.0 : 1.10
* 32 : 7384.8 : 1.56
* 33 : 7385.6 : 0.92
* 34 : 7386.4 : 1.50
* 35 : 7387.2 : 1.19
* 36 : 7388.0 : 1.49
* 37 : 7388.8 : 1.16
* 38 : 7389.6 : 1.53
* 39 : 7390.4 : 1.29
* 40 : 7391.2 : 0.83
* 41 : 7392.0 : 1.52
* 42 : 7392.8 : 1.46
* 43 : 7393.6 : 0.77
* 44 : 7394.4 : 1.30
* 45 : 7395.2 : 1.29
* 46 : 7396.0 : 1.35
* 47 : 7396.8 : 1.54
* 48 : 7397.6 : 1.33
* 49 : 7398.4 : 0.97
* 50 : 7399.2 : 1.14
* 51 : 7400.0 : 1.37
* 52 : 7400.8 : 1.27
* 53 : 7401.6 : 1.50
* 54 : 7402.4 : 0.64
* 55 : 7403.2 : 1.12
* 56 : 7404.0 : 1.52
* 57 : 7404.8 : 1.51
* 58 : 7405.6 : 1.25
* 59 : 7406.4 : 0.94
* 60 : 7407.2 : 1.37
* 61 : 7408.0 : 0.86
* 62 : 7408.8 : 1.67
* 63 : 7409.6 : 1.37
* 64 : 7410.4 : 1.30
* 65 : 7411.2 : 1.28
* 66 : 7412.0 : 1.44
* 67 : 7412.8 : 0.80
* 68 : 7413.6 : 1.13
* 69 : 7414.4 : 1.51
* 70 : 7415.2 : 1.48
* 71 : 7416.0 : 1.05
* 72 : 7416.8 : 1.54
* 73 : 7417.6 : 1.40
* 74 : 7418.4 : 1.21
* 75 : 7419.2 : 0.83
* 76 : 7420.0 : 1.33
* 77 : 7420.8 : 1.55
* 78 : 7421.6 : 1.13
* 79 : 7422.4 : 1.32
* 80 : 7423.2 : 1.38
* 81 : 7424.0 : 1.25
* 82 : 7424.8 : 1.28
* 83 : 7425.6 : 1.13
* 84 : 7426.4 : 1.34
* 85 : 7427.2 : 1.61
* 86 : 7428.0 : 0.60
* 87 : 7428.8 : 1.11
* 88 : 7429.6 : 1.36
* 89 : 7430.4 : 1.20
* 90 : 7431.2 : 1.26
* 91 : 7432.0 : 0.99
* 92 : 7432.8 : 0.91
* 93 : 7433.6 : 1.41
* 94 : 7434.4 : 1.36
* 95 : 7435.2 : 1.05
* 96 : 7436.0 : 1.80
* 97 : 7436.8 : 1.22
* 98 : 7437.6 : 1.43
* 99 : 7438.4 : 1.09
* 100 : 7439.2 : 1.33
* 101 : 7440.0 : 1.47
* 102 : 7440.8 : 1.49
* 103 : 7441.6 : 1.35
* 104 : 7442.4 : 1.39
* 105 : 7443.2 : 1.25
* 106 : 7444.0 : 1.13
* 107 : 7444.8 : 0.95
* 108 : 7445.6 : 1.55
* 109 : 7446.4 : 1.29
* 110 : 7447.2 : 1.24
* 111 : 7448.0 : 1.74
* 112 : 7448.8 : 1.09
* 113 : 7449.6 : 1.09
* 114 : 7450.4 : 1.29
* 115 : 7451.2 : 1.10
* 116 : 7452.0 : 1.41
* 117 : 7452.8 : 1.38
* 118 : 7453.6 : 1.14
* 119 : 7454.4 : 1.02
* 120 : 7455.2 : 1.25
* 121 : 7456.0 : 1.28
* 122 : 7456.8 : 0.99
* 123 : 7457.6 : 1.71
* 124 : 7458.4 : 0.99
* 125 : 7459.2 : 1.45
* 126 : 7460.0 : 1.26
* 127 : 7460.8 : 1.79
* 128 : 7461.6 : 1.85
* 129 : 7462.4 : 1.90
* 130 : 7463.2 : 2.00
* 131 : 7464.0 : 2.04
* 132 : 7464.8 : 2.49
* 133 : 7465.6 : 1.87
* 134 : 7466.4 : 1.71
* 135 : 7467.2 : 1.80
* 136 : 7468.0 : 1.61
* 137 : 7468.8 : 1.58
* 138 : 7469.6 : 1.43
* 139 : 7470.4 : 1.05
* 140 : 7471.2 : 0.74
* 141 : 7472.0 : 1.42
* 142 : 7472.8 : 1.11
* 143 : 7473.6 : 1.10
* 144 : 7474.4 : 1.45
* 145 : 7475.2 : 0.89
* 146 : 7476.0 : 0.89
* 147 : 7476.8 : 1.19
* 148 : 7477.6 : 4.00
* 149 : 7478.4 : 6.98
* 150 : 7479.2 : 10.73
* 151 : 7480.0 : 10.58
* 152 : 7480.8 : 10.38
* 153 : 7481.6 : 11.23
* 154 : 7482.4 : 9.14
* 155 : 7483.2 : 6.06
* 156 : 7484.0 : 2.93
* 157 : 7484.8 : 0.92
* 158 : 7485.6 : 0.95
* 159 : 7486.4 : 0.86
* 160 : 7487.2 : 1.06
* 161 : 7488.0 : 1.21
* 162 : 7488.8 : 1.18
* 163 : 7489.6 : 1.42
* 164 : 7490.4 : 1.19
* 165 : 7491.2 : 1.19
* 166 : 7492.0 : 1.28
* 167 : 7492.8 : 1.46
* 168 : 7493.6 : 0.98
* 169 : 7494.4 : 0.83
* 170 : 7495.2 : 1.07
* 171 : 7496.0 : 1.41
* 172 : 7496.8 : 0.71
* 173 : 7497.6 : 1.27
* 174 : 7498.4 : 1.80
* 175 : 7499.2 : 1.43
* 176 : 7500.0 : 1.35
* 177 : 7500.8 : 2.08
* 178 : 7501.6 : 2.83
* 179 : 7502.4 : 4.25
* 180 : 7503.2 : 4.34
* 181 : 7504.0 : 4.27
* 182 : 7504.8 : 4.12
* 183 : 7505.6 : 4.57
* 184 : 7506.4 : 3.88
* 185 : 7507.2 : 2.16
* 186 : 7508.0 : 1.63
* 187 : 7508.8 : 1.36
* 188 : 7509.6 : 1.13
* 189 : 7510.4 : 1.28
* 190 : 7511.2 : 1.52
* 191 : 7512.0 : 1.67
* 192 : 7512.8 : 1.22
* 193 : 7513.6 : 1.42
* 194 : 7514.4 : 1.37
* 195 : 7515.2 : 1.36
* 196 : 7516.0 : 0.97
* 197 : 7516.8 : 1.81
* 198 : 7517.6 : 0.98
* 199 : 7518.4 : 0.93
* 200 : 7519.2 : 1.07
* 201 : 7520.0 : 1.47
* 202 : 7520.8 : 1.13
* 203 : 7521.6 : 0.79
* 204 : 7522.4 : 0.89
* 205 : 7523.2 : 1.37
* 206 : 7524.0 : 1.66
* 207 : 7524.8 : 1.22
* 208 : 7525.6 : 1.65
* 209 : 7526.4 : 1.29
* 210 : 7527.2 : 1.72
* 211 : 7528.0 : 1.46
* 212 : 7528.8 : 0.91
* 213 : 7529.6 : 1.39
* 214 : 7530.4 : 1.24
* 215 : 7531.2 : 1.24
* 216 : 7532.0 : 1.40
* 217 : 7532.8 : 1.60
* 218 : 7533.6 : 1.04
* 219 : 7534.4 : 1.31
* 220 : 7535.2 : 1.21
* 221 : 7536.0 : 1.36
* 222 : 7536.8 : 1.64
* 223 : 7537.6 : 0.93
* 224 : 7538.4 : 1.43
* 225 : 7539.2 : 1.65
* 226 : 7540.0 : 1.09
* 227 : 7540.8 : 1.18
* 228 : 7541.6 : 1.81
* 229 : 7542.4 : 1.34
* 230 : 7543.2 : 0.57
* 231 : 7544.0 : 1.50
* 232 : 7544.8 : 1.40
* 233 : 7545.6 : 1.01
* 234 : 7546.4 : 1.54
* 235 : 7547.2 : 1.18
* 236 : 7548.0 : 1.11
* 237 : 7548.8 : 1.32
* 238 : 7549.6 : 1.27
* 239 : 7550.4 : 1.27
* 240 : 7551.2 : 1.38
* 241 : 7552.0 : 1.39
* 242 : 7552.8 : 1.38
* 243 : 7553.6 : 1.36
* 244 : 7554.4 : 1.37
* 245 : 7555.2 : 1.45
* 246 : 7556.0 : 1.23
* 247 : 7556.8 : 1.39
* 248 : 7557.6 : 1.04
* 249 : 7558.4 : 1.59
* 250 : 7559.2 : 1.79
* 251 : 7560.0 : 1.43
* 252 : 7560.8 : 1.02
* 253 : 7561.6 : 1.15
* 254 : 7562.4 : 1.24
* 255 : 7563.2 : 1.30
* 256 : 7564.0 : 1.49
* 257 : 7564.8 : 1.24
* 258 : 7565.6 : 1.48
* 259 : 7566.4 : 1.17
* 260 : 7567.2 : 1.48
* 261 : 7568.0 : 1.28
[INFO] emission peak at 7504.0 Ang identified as [N II] 6583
